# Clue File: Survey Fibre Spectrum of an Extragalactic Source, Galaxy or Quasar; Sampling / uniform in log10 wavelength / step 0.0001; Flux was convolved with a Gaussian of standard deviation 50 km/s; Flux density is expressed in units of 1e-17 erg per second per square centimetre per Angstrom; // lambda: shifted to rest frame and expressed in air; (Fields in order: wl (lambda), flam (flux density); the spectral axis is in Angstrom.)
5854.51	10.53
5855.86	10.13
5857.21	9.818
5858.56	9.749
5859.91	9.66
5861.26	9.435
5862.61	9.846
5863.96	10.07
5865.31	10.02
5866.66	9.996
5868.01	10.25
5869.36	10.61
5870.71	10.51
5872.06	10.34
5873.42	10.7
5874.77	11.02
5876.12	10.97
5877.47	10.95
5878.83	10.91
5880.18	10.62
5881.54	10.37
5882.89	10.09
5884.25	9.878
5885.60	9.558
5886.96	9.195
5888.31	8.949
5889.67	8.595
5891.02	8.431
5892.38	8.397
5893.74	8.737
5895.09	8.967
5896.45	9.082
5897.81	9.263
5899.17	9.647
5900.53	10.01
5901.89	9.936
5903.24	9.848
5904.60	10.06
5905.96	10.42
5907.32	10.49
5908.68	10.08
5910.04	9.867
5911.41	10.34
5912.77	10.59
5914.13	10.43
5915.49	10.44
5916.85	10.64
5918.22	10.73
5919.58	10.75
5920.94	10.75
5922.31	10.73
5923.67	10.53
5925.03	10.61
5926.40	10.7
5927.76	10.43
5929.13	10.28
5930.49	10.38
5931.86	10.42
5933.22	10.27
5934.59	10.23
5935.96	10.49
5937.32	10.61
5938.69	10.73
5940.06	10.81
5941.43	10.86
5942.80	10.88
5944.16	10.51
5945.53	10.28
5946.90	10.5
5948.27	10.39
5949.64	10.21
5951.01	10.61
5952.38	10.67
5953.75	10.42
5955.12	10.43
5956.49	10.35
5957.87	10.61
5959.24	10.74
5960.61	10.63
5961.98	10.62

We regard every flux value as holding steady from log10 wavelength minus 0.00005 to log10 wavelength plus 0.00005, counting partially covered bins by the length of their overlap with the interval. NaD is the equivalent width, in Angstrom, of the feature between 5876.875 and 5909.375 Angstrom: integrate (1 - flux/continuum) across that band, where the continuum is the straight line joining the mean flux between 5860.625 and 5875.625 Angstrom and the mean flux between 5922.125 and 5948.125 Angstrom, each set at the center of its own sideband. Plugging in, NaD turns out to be 2.1 Angstrom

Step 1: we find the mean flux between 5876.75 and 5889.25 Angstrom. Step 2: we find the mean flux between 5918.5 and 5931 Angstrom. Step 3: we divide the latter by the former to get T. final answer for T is 1.06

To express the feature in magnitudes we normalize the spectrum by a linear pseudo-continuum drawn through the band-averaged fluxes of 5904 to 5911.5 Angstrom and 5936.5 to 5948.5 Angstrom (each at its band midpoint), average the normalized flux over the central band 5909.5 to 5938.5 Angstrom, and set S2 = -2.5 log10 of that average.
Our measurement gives -0.01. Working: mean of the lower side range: 10.2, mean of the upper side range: 10.6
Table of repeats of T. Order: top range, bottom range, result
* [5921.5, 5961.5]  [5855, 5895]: 1.06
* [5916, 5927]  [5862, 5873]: 1.04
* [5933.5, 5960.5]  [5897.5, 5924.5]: 1.02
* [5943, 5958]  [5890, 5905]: 1.13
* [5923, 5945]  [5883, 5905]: 1.13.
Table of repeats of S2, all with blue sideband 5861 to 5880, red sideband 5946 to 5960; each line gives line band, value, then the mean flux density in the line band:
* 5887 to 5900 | 0.17 mag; 8.92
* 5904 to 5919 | 0.01 mag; 10.4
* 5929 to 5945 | -0.01 mag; 10.5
